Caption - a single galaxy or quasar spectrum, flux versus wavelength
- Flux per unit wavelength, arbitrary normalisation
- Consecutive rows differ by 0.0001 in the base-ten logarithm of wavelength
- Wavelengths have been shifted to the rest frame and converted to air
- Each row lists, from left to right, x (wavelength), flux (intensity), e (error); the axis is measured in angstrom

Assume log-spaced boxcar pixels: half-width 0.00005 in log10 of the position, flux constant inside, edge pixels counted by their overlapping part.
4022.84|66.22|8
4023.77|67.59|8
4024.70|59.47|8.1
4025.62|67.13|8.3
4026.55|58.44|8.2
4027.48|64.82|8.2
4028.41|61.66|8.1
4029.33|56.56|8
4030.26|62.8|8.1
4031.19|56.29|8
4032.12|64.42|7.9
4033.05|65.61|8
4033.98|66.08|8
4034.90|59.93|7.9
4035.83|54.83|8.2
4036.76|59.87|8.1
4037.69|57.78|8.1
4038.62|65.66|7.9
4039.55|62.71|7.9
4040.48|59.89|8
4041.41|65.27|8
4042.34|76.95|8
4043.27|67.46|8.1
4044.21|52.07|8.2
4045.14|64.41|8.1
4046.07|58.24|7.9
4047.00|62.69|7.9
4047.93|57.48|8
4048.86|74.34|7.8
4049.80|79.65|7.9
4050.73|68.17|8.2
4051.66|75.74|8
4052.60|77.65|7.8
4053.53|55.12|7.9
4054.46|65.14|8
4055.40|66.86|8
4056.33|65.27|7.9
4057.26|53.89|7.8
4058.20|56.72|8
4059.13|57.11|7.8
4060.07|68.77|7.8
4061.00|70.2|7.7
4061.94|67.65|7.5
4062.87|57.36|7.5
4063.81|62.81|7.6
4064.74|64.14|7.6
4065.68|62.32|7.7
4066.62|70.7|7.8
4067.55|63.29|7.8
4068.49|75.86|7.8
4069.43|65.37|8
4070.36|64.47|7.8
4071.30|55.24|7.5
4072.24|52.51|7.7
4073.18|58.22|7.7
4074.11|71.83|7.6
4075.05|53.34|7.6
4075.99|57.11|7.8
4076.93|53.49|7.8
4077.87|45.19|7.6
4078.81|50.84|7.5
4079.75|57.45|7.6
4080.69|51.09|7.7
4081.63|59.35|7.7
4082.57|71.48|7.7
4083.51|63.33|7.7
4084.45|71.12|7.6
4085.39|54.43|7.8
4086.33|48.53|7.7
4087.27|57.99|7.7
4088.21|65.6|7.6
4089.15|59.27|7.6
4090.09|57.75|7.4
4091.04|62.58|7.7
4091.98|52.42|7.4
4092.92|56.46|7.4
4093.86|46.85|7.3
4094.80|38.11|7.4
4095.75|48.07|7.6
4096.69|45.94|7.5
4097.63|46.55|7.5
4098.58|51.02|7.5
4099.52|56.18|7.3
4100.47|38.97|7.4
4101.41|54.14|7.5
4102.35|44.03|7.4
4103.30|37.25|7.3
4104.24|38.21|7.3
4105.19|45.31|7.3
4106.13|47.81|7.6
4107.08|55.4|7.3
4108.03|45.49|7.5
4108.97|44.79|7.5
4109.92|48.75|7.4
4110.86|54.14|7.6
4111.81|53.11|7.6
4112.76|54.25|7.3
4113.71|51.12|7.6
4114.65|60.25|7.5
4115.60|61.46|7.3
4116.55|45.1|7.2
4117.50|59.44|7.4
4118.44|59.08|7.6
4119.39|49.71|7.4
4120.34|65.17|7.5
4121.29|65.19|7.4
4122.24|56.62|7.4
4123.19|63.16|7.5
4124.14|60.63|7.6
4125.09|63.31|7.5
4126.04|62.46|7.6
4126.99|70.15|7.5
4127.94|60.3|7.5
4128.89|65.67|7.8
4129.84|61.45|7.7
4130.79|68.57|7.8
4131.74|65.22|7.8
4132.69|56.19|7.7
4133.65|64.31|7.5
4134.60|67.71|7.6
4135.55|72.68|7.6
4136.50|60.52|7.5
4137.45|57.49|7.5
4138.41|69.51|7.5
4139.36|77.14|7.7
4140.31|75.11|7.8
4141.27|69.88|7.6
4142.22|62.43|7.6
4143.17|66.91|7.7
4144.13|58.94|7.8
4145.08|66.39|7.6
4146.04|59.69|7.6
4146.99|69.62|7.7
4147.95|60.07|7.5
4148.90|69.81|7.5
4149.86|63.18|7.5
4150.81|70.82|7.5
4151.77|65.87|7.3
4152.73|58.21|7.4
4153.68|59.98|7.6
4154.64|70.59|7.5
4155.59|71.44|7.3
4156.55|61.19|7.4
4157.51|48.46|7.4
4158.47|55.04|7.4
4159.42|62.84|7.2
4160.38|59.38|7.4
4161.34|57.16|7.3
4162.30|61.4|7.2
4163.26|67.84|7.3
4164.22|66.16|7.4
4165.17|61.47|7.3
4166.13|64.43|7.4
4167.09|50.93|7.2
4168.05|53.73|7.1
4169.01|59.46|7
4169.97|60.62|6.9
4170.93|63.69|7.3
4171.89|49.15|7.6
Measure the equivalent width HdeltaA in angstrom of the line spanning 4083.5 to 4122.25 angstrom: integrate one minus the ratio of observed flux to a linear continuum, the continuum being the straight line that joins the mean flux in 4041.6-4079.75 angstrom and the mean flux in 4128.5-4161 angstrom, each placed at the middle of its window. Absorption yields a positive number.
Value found 6.8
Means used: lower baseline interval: 63.1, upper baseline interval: 64.4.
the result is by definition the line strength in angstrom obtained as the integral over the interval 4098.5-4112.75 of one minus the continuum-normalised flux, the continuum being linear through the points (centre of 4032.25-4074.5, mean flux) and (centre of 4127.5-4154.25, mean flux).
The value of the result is 3.7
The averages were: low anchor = 64.1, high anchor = 65.2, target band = 47.8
